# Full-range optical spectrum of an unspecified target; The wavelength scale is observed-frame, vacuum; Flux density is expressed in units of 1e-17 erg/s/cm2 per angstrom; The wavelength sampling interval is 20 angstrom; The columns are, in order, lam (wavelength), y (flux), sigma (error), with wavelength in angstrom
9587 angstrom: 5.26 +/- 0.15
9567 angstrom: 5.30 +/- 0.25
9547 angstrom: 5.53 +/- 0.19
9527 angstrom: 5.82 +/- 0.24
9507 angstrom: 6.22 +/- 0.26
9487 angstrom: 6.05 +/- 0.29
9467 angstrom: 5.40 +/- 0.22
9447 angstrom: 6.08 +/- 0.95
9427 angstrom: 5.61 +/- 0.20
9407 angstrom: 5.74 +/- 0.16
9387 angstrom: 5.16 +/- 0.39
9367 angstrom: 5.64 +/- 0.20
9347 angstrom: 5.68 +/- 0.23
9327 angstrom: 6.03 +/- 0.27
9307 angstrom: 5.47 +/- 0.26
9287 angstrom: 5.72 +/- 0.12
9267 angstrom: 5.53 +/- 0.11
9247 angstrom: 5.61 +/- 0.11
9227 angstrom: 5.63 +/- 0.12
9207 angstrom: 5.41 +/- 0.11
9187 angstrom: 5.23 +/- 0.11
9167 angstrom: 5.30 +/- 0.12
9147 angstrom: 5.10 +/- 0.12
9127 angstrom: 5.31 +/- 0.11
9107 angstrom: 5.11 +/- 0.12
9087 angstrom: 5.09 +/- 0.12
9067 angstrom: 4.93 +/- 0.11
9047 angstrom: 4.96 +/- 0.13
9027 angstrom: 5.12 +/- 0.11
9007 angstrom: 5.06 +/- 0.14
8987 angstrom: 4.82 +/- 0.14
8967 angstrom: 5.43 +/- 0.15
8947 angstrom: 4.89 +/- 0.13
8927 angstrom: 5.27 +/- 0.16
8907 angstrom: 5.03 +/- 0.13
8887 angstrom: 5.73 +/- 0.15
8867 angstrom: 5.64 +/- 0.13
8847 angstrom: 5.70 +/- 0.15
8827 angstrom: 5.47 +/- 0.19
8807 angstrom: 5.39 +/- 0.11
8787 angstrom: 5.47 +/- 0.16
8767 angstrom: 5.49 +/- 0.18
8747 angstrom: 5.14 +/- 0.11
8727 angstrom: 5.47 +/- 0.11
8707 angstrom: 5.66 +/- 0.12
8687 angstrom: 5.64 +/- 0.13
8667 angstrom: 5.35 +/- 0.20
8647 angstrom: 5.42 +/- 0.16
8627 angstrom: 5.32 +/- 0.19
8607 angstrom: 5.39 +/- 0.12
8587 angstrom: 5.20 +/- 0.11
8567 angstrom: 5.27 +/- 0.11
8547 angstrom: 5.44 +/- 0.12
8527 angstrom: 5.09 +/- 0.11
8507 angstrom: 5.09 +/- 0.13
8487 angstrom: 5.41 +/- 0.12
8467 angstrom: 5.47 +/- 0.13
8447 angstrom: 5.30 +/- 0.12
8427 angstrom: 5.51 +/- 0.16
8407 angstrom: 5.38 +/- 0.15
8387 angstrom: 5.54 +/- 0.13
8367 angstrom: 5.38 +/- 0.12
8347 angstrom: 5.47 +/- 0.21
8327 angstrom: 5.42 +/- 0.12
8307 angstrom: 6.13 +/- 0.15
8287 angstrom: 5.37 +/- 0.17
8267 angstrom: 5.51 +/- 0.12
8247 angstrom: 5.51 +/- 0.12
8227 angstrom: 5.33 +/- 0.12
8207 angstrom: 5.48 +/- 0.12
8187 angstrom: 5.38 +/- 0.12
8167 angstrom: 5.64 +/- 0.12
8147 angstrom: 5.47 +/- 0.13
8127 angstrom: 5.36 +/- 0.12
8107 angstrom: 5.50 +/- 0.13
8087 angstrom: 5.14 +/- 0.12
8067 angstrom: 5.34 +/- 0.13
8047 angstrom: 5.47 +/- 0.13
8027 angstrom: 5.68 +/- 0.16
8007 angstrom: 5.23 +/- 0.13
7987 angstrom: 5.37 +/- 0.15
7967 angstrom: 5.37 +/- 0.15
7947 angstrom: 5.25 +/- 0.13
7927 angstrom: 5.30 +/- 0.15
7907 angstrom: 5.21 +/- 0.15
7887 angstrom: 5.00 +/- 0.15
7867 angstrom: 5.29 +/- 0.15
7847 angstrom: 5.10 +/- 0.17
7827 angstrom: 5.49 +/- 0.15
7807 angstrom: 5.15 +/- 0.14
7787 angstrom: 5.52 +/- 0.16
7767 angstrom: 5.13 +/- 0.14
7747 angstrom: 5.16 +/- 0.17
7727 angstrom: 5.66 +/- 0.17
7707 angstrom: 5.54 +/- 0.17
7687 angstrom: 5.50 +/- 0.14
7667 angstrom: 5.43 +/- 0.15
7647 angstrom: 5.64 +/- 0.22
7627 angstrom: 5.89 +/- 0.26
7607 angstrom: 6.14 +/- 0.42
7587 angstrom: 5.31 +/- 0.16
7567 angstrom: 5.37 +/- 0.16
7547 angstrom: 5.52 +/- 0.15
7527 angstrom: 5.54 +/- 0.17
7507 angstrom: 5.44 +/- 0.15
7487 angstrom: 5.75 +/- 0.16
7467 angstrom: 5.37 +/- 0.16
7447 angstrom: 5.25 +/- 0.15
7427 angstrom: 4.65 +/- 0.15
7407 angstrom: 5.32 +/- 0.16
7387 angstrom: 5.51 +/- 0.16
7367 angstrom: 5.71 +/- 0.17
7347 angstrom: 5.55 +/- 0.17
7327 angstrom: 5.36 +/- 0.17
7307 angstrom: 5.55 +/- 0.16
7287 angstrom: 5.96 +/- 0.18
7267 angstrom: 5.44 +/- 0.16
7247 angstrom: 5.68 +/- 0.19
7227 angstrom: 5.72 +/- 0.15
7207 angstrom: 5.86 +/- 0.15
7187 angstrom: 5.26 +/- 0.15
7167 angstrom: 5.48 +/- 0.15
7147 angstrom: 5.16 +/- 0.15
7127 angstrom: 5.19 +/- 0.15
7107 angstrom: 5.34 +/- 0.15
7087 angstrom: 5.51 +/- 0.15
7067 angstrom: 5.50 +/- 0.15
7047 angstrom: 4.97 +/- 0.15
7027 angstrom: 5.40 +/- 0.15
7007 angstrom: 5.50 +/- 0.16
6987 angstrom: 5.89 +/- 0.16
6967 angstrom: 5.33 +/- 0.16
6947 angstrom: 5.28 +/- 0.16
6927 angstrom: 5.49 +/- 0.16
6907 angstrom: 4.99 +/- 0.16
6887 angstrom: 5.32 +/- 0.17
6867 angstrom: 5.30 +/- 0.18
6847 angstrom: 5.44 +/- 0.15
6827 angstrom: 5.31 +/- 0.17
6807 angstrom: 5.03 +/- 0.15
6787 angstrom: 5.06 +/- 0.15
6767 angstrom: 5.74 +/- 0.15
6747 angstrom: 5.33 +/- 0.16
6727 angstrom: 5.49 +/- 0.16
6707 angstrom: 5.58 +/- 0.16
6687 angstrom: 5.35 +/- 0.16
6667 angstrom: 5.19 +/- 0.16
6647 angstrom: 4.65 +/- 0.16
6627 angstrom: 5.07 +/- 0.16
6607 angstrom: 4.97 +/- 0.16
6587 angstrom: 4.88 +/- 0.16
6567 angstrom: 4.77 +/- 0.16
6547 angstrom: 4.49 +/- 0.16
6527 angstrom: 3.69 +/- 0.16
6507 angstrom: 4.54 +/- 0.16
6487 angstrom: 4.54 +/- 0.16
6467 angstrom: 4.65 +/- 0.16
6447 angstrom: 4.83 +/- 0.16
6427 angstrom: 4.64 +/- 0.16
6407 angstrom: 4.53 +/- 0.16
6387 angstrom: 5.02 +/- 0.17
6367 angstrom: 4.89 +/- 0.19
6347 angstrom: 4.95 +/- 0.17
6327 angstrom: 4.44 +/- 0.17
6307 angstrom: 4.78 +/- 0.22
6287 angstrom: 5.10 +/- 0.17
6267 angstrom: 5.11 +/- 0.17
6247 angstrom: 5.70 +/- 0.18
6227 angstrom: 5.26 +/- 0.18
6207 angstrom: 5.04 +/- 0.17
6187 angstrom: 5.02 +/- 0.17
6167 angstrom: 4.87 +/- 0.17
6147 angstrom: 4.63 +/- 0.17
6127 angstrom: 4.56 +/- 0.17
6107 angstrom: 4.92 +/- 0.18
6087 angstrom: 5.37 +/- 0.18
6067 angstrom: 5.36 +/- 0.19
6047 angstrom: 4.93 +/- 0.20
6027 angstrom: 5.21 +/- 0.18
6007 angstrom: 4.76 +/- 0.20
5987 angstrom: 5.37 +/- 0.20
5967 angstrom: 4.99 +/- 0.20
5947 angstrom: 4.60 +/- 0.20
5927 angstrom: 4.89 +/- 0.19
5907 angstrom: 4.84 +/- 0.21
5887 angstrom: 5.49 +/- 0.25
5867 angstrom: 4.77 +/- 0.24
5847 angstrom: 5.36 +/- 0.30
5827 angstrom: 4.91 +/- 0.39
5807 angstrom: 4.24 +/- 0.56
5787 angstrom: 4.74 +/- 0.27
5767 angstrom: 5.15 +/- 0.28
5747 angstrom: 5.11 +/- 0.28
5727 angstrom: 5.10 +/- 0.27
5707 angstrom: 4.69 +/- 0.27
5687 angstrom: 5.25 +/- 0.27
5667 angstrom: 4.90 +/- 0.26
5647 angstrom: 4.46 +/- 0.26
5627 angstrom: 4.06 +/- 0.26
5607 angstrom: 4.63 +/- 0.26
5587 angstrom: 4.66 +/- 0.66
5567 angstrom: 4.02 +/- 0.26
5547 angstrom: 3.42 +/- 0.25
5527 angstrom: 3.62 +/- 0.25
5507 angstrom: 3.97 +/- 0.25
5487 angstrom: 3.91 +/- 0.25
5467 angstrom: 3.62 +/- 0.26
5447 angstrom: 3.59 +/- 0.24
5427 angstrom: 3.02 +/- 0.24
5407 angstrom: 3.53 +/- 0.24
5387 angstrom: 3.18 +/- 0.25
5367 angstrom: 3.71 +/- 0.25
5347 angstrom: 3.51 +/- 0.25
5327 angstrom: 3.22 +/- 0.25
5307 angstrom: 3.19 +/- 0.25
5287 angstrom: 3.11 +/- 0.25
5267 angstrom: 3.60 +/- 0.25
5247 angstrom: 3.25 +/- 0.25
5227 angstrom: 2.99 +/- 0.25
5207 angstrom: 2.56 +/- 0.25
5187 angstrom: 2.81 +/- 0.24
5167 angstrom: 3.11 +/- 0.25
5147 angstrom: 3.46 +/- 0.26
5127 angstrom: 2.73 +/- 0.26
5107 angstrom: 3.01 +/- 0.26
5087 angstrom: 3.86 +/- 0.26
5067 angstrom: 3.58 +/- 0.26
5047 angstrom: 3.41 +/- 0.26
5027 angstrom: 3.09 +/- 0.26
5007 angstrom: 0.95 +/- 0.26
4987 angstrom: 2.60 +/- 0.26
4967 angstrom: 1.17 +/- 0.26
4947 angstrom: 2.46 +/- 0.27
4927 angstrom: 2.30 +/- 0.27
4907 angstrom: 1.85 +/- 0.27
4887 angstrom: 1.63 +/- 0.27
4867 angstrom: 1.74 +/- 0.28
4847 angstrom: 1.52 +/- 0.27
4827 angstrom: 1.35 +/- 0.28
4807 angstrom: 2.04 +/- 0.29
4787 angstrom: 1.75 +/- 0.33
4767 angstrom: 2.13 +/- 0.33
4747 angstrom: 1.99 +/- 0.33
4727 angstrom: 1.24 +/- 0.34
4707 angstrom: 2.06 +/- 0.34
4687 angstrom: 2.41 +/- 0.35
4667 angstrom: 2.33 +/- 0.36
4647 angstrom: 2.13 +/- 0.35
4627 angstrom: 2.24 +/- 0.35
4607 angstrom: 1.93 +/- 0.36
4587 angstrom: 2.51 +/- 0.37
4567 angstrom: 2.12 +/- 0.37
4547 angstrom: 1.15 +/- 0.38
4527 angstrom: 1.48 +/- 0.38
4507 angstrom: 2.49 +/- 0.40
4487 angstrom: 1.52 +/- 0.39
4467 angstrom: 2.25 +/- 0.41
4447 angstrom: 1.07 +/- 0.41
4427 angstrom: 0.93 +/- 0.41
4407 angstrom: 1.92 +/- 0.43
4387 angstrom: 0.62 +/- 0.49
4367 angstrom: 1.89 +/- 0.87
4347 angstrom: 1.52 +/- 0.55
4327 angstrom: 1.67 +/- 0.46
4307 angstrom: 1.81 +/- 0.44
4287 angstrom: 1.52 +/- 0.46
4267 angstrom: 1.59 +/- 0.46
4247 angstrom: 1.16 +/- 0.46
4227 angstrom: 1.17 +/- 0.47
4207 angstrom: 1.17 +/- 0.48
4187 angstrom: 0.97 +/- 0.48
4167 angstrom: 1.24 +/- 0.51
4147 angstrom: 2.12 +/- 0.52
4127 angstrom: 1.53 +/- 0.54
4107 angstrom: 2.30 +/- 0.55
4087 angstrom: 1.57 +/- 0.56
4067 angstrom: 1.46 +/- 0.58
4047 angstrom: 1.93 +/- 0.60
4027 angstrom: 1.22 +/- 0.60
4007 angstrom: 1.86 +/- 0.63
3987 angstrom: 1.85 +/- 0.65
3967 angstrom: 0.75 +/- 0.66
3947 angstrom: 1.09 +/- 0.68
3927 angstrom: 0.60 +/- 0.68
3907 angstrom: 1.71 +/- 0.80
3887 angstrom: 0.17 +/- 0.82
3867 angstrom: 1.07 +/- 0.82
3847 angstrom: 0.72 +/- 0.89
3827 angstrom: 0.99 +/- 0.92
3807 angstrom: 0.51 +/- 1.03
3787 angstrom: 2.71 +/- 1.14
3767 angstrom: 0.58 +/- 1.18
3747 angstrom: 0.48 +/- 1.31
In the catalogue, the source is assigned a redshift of 0.261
